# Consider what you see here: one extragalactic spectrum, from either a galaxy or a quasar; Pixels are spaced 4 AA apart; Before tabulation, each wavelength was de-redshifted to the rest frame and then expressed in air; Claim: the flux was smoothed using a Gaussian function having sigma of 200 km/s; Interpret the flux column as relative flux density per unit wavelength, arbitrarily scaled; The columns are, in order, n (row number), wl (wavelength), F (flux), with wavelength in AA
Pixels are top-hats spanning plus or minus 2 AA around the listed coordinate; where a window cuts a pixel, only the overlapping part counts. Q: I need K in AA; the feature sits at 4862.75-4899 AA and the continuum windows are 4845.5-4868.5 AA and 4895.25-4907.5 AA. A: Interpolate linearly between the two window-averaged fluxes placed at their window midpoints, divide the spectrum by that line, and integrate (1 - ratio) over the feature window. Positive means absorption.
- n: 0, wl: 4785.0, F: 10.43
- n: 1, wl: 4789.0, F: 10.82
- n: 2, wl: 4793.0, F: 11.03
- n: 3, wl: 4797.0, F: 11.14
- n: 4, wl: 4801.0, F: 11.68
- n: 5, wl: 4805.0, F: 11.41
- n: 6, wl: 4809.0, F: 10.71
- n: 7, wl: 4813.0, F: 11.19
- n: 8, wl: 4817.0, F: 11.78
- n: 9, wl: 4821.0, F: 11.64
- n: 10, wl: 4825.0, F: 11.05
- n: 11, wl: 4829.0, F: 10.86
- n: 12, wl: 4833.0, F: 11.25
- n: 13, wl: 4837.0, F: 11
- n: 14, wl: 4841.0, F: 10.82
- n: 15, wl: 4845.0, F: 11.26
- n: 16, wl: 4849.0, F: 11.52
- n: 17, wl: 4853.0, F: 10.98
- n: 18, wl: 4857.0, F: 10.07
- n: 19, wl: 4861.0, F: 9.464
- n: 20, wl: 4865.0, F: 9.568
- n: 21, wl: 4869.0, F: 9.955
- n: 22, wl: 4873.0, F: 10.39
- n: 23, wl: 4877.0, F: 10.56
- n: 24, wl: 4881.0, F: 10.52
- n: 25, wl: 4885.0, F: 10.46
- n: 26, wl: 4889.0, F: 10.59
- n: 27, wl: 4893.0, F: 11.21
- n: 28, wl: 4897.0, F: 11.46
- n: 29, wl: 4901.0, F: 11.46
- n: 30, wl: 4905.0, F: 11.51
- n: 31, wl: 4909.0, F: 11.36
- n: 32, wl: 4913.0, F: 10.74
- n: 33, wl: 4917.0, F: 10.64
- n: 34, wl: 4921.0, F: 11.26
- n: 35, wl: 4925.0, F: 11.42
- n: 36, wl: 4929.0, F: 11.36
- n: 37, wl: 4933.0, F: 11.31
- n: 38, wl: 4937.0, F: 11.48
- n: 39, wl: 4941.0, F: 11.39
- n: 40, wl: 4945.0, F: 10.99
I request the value 1.5 AA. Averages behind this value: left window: 10.4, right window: 11.5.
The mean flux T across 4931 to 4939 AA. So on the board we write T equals 11.4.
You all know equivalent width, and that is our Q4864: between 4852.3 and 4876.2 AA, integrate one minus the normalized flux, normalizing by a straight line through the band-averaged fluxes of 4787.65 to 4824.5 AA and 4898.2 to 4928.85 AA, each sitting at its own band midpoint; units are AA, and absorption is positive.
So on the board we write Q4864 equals 2.5 AA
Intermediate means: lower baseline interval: 11.3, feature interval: 10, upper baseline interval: 11.2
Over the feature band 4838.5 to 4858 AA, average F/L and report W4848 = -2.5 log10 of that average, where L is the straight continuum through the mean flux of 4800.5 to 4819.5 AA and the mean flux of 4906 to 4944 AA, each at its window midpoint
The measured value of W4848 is 0.03 mag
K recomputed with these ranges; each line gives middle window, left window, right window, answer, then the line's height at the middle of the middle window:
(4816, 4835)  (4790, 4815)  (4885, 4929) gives -0.2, 11.2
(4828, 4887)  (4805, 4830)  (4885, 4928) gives 3.3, 11.2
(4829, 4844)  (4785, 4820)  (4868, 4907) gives 0.0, 11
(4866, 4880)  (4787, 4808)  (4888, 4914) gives 1.2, 11.2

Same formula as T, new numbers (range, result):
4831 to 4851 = 11.2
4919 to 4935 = 11.3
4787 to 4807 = 11.2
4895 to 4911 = 11.4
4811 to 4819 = 11.5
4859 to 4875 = 9.84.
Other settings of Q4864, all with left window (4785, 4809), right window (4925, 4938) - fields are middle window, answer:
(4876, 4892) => 1.0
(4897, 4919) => 0.3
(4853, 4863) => 1.1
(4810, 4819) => -0.2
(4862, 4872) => 1.3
